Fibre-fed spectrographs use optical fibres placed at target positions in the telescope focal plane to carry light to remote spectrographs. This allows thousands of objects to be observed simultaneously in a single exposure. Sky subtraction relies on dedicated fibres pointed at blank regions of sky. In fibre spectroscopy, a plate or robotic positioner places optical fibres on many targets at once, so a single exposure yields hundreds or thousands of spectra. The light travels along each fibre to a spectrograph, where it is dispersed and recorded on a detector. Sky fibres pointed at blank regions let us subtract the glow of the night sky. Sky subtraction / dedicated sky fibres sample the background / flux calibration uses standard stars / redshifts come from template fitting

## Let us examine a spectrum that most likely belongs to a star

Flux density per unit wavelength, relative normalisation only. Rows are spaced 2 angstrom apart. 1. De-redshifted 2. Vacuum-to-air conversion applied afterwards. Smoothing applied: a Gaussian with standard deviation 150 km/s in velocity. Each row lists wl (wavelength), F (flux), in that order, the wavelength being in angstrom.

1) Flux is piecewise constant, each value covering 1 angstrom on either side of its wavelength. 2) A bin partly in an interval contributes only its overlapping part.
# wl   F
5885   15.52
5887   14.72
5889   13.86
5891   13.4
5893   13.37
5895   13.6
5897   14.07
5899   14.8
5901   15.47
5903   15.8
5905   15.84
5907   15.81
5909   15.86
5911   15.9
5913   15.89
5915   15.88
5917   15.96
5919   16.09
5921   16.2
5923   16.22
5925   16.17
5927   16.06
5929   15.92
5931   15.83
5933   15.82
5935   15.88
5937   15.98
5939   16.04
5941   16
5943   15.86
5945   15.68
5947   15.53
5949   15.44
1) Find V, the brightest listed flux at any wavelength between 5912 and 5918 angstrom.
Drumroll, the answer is 15.96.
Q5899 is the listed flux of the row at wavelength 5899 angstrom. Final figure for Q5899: 14.8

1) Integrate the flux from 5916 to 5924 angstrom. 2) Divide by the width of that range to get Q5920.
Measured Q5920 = 16.1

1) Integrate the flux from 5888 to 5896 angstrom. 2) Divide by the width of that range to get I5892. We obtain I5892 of 13.6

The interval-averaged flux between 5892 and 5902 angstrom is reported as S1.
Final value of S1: 14.3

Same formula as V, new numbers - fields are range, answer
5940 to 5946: 16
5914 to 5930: 16.22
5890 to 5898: 14.07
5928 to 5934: 15.92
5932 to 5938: 15.98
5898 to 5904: 15.8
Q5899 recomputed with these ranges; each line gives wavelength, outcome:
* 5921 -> 16.2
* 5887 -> 14.72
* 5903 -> 15.8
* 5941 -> 16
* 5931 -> 15.83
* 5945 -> 15.68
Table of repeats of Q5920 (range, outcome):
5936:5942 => 16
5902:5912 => 15.8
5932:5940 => 15.9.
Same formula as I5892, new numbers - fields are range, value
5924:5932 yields 16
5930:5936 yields 15.8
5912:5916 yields 15.9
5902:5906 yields 15.8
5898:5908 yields 15.5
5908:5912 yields 15.9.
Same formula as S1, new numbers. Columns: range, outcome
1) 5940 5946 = 15.8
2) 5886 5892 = 14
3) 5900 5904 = 15.6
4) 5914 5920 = 16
